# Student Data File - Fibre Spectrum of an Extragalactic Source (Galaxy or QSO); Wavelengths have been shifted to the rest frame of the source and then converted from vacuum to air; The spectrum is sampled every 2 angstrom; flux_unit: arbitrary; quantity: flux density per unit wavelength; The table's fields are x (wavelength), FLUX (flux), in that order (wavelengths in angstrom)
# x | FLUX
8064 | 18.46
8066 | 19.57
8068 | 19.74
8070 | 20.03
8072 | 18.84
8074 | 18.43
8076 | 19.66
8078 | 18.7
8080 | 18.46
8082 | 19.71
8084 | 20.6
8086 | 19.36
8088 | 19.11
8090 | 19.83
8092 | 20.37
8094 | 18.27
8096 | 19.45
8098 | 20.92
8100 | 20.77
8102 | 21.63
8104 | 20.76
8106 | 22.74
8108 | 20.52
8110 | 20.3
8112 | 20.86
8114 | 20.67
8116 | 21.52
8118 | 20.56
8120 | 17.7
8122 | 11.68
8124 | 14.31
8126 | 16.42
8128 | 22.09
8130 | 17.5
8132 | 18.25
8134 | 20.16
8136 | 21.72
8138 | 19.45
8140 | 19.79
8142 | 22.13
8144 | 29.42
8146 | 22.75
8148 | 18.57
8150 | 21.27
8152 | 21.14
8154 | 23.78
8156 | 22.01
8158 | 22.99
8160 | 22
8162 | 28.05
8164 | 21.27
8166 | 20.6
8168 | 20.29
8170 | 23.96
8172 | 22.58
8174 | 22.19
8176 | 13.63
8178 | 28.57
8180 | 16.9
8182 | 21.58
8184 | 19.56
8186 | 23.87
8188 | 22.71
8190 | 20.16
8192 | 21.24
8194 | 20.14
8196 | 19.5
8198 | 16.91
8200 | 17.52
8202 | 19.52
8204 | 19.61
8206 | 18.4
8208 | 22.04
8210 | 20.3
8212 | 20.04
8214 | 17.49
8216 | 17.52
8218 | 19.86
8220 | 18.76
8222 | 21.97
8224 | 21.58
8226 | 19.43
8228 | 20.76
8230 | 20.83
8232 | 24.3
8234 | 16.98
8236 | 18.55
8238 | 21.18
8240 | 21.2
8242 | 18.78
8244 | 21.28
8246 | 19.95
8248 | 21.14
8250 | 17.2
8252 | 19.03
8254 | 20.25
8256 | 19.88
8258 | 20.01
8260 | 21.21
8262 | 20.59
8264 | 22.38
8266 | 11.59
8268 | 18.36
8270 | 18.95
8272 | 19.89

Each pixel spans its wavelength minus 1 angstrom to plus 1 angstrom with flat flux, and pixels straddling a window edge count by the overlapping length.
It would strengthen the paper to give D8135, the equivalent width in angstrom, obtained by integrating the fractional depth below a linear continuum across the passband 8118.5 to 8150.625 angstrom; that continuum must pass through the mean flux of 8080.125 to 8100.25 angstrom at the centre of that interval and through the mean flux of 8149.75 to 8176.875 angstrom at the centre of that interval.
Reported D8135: 2.3 angstrom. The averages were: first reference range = 19.7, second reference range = 21.9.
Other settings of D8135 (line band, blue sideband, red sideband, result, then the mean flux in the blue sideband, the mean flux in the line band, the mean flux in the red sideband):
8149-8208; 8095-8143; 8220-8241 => -2.8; 19.7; 21.1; 20.6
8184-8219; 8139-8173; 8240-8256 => 2.2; 22.5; 19.8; 19.8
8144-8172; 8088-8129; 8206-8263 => -3.9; 19.6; 22.5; 20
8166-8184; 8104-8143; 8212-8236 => -1.3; 19.4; 21.1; 19.9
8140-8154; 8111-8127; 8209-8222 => -3.1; 18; 22.4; 19.2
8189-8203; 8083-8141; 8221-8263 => 0.5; 19.6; 19.3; 20.3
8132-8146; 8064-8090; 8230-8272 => -1.7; 19.3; 21.9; 19.7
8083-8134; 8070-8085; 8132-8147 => 2.7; 19.3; 19.5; 21.9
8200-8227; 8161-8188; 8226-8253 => 1.4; 21.8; 19.7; 20.1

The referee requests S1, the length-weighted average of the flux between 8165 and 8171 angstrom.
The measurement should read 21.6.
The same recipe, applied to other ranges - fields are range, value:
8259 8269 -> 18.8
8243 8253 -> 19.7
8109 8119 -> 20.8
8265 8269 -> 15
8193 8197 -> 19.8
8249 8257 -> 19.1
